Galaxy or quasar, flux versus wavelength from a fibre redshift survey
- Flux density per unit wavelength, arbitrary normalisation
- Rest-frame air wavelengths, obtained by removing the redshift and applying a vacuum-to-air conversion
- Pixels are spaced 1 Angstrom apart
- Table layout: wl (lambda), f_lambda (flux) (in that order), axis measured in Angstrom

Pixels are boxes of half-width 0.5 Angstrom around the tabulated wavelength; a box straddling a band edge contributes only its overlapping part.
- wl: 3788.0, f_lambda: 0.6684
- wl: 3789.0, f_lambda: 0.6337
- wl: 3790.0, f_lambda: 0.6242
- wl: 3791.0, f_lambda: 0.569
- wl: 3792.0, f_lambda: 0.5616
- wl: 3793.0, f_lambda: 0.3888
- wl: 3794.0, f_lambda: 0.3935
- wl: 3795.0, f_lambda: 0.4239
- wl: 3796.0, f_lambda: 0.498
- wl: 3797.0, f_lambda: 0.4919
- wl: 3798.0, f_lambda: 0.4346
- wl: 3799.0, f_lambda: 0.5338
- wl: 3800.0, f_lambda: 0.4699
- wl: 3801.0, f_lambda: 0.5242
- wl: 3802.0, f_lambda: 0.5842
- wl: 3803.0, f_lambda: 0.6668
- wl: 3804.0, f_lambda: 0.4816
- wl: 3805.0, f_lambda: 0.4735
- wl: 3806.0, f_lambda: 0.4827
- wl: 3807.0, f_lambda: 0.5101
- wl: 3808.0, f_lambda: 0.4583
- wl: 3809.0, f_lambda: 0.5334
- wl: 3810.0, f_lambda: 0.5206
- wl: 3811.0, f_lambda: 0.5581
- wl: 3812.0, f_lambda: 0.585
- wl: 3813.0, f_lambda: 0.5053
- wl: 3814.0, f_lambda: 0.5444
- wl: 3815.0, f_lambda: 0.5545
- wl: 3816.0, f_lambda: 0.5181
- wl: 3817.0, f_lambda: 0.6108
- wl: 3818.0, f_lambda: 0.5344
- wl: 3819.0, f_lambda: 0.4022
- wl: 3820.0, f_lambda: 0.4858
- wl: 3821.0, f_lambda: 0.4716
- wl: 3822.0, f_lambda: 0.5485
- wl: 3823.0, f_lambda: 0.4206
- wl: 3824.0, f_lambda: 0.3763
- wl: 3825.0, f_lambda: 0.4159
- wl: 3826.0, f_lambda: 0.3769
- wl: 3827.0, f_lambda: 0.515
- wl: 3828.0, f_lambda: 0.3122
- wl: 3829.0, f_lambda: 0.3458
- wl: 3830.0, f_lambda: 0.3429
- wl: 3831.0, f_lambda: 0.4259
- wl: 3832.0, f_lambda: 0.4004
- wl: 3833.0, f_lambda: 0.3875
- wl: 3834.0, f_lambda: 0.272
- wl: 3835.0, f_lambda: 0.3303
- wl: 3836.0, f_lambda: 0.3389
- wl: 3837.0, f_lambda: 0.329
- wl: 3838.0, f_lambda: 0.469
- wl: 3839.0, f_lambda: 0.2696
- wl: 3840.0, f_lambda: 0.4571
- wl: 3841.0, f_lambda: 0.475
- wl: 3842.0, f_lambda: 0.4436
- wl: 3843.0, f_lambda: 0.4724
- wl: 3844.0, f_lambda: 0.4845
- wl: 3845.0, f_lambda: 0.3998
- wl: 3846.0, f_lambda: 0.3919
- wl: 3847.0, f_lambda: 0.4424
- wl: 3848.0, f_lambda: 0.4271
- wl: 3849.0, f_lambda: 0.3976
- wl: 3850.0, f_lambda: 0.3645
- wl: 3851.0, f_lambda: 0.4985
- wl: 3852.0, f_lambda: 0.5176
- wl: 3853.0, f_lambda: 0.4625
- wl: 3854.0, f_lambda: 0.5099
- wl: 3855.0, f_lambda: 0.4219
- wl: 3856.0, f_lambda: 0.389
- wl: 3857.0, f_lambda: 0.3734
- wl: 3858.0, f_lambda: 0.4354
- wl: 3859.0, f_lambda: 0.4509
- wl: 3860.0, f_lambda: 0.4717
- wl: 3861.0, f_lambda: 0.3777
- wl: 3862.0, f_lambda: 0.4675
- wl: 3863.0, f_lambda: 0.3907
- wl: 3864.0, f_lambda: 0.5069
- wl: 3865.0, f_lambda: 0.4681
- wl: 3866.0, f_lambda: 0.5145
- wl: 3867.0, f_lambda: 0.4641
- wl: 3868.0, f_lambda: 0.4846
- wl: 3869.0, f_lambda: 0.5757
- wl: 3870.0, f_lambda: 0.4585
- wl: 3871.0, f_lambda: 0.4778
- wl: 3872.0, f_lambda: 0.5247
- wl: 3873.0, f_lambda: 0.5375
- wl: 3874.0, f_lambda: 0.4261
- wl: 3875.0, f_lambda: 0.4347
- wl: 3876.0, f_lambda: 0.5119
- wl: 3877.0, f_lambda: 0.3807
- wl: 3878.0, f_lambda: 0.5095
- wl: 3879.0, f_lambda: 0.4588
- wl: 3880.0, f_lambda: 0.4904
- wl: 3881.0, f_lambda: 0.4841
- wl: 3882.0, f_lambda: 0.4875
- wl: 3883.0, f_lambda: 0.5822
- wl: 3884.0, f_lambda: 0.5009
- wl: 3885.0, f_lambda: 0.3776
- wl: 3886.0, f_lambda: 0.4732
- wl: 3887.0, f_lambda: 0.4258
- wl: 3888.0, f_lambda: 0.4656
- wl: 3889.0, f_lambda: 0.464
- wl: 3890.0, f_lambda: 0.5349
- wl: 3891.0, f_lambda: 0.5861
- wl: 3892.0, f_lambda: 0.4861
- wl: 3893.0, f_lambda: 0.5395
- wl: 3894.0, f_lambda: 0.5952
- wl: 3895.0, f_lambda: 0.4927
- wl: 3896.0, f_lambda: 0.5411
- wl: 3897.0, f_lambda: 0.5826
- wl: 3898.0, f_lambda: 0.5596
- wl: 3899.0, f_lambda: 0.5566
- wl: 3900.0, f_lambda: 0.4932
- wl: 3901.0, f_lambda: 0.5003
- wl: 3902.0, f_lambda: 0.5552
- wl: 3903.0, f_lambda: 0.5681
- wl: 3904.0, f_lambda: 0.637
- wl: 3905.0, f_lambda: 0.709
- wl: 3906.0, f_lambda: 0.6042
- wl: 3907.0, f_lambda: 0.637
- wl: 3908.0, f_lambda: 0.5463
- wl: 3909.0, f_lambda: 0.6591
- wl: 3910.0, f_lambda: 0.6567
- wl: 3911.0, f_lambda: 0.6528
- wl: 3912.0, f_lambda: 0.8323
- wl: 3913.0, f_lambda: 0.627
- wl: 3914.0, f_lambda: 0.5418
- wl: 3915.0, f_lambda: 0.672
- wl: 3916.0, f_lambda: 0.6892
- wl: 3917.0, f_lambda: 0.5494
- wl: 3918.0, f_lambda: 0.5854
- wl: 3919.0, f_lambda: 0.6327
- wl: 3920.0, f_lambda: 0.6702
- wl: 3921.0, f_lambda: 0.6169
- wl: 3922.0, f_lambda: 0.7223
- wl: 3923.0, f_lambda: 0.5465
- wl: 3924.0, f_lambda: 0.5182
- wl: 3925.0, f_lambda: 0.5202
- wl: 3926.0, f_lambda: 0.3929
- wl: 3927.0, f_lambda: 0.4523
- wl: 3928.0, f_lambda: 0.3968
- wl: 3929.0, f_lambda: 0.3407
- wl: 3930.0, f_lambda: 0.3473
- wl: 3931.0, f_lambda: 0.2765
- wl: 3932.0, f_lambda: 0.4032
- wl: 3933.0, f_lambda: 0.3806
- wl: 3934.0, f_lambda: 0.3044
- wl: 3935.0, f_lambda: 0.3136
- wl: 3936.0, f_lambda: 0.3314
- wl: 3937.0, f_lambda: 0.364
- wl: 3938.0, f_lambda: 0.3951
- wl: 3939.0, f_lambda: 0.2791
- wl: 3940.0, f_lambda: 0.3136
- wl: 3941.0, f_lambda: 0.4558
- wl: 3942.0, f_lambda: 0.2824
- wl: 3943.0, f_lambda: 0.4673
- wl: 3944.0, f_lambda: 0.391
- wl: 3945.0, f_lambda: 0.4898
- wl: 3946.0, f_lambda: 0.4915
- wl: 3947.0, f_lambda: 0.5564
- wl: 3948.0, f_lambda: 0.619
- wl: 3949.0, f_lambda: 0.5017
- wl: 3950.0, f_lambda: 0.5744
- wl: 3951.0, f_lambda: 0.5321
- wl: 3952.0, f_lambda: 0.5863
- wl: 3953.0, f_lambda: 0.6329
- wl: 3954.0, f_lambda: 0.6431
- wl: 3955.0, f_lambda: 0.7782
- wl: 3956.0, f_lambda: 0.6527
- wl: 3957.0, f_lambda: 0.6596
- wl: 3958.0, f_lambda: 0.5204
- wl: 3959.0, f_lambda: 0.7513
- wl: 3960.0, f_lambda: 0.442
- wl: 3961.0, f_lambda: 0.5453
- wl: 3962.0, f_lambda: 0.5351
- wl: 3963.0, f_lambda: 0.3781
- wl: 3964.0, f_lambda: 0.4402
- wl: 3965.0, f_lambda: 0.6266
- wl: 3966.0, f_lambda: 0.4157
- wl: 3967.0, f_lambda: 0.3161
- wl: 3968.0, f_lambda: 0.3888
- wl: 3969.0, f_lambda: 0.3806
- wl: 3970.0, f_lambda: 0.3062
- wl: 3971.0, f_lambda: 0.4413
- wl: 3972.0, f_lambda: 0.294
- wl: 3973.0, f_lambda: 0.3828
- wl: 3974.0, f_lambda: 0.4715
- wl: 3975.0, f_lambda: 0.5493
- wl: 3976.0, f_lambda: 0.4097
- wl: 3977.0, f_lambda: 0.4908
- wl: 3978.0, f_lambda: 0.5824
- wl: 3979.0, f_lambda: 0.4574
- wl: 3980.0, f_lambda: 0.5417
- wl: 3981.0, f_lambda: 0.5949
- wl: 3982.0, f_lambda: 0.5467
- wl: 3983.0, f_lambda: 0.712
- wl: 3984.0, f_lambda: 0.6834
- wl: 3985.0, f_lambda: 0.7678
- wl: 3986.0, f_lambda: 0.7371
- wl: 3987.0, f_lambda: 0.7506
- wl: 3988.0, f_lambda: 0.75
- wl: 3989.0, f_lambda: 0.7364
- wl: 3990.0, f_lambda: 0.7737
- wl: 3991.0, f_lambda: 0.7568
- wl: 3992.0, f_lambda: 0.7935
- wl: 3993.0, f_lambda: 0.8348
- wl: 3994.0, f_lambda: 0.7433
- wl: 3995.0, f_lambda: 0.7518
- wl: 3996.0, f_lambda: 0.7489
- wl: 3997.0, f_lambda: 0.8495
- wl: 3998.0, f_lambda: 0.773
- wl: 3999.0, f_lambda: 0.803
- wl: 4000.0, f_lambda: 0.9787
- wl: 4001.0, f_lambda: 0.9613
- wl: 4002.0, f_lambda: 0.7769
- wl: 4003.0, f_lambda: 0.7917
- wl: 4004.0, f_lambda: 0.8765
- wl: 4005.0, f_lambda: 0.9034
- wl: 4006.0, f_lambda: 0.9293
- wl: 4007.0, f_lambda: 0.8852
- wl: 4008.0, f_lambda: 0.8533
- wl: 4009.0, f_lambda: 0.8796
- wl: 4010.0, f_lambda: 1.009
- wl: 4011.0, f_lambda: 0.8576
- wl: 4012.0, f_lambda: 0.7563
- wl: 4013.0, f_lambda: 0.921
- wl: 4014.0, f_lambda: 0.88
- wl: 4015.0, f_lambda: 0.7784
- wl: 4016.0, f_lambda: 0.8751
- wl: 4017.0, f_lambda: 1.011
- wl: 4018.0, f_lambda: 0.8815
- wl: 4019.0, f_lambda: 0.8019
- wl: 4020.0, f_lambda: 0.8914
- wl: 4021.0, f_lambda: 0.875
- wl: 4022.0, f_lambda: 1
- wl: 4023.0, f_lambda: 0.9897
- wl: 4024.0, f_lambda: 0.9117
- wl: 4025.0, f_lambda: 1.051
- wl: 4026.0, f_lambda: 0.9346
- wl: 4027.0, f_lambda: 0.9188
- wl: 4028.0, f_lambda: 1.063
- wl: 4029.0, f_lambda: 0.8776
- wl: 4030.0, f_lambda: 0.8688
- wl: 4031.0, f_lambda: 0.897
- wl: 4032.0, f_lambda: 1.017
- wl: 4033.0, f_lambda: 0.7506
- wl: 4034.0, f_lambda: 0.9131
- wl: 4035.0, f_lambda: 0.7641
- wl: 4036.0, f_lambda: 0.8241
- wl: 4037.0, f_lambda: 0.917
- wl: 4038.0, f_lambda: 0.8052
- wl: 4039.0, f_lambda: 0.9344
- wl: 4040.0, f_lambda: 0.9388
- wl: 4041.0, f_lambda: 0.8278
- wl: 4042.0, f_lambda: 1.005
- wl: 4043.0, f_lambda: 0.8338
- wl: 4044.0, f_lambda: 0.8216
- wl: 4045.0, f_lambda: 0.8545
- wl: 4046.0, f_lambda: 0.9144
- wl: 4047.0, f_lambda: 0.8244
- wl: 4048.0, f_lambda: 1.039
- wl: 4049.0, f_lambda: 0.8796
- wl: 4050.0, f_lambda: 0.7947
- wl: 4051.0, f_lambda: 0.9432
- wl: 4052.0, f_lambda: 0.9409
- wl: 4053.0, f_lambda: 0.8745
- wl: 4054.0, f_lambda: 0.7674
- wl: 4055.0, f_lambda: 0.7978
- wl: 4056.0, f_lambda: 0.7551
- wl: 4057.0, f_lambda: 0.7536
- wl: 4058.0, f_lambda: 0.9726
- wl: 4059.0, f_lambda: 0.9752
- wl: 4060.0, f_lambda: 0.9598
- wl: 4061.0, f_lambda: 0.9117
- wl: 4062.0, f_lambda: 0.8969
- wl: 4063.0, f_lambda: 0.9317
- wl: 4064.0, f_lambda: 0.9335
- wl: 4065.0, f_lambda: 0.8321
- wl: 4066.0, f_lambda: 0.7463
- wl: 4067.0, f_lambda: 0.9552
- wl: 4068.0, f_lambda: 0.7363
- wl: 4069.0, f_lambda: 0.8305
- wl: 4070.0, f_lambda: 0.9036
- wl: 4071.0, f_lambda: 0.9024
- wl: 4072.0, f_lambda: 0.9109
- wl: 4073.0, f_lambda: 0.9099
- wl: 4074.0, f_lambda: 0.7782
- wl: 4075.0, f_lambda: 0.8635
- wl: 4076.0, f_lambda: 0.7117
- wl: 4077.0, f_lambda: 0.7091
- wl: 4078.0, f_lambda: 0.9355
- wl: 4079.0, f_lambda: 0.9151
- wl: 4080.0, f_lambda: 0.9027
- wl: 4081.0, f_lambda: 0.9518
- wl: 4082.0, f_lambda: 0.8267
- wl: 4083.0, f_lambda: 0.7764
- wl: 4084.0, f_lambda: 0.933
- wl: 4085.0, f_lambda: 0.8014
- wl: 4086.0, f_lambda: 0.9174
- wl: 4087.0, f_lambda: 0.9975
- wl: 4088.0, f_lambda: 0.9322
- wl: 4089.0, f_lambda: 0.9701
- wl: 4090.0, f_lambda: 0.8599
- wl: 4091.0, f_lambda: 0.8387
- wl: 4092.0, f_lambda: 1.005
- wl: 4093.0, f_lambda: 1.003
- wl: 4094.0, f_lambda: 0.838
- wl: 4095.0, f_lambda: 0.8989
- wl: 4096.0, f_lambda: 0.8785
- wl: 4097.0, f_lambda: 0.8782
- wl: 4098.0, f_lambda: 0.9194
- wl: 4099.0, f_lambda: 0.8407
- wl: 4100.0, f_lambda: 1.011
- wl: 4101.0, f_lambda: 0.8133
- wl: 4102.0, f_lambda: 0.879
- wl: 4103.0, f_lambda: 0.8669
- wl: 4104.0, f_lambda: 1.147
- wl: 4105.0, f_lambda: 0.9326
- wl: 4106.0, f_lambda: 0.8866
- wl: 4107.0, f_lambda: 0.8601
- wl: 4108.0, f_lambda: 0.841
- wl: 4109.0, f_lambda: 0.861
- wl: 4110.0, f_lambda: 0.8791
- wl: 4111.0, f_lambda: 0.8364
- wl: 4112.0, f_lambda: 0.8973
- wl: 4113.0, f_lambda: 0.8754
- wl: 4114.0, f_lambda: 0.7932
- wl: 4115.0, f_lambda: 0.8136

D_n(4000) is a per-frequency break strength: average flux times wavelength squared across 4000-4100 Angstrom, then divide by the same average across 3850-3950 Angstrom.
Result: 1.92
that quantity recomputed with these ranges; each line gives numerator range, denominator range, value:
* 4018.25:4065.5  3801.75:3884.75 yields 2.15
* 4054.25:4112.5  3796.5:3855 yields 2.20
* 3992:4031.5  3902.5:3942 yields 1.80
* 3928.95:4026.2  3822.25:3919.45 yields 1.39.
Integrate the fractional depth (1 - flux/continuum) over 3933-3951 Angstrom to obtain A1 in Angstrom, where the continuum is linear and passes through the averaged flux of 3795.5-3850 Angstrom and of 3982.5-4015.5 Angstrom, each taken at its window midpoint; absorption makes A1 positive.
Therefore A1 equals 7.2 Angstrom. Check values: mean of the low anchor 0.457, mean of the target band 0.421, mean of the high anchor 0.818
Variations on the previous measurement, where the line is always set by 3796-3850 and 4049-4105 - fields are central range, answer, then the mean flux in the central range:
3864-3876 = 1.0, 0.49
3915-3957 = 10.0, 0.492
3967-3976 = 3.9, 0.397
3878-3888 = 1.4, 0.477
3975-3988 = 2.0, 0.61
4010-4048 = -4.4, 0.895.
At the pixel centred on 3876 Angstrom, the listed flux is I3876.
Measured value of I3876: 0.5119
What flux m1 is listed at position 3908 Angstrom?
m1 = 0.5463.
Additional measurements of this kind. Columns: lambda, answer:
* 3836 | 0.3389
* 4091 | 0.8387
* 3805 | 0.4735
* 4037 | 0.917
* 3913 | 0.627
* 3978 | 0.5824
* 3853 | 0.4625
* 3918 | 0.5854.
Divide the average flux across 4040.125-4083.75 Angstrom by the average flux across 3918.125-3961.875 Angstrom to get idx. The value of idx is 1.77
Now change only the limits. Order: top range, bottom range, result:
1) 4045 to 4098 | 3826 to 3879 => 2.03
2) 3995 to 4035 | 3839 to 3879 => 1.95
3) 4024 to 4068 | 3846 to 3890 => 1.92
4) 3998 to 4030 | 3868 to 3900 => 1.80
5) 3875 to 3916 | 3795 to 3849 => 1.20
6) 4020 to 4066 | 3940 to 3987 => 1.71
